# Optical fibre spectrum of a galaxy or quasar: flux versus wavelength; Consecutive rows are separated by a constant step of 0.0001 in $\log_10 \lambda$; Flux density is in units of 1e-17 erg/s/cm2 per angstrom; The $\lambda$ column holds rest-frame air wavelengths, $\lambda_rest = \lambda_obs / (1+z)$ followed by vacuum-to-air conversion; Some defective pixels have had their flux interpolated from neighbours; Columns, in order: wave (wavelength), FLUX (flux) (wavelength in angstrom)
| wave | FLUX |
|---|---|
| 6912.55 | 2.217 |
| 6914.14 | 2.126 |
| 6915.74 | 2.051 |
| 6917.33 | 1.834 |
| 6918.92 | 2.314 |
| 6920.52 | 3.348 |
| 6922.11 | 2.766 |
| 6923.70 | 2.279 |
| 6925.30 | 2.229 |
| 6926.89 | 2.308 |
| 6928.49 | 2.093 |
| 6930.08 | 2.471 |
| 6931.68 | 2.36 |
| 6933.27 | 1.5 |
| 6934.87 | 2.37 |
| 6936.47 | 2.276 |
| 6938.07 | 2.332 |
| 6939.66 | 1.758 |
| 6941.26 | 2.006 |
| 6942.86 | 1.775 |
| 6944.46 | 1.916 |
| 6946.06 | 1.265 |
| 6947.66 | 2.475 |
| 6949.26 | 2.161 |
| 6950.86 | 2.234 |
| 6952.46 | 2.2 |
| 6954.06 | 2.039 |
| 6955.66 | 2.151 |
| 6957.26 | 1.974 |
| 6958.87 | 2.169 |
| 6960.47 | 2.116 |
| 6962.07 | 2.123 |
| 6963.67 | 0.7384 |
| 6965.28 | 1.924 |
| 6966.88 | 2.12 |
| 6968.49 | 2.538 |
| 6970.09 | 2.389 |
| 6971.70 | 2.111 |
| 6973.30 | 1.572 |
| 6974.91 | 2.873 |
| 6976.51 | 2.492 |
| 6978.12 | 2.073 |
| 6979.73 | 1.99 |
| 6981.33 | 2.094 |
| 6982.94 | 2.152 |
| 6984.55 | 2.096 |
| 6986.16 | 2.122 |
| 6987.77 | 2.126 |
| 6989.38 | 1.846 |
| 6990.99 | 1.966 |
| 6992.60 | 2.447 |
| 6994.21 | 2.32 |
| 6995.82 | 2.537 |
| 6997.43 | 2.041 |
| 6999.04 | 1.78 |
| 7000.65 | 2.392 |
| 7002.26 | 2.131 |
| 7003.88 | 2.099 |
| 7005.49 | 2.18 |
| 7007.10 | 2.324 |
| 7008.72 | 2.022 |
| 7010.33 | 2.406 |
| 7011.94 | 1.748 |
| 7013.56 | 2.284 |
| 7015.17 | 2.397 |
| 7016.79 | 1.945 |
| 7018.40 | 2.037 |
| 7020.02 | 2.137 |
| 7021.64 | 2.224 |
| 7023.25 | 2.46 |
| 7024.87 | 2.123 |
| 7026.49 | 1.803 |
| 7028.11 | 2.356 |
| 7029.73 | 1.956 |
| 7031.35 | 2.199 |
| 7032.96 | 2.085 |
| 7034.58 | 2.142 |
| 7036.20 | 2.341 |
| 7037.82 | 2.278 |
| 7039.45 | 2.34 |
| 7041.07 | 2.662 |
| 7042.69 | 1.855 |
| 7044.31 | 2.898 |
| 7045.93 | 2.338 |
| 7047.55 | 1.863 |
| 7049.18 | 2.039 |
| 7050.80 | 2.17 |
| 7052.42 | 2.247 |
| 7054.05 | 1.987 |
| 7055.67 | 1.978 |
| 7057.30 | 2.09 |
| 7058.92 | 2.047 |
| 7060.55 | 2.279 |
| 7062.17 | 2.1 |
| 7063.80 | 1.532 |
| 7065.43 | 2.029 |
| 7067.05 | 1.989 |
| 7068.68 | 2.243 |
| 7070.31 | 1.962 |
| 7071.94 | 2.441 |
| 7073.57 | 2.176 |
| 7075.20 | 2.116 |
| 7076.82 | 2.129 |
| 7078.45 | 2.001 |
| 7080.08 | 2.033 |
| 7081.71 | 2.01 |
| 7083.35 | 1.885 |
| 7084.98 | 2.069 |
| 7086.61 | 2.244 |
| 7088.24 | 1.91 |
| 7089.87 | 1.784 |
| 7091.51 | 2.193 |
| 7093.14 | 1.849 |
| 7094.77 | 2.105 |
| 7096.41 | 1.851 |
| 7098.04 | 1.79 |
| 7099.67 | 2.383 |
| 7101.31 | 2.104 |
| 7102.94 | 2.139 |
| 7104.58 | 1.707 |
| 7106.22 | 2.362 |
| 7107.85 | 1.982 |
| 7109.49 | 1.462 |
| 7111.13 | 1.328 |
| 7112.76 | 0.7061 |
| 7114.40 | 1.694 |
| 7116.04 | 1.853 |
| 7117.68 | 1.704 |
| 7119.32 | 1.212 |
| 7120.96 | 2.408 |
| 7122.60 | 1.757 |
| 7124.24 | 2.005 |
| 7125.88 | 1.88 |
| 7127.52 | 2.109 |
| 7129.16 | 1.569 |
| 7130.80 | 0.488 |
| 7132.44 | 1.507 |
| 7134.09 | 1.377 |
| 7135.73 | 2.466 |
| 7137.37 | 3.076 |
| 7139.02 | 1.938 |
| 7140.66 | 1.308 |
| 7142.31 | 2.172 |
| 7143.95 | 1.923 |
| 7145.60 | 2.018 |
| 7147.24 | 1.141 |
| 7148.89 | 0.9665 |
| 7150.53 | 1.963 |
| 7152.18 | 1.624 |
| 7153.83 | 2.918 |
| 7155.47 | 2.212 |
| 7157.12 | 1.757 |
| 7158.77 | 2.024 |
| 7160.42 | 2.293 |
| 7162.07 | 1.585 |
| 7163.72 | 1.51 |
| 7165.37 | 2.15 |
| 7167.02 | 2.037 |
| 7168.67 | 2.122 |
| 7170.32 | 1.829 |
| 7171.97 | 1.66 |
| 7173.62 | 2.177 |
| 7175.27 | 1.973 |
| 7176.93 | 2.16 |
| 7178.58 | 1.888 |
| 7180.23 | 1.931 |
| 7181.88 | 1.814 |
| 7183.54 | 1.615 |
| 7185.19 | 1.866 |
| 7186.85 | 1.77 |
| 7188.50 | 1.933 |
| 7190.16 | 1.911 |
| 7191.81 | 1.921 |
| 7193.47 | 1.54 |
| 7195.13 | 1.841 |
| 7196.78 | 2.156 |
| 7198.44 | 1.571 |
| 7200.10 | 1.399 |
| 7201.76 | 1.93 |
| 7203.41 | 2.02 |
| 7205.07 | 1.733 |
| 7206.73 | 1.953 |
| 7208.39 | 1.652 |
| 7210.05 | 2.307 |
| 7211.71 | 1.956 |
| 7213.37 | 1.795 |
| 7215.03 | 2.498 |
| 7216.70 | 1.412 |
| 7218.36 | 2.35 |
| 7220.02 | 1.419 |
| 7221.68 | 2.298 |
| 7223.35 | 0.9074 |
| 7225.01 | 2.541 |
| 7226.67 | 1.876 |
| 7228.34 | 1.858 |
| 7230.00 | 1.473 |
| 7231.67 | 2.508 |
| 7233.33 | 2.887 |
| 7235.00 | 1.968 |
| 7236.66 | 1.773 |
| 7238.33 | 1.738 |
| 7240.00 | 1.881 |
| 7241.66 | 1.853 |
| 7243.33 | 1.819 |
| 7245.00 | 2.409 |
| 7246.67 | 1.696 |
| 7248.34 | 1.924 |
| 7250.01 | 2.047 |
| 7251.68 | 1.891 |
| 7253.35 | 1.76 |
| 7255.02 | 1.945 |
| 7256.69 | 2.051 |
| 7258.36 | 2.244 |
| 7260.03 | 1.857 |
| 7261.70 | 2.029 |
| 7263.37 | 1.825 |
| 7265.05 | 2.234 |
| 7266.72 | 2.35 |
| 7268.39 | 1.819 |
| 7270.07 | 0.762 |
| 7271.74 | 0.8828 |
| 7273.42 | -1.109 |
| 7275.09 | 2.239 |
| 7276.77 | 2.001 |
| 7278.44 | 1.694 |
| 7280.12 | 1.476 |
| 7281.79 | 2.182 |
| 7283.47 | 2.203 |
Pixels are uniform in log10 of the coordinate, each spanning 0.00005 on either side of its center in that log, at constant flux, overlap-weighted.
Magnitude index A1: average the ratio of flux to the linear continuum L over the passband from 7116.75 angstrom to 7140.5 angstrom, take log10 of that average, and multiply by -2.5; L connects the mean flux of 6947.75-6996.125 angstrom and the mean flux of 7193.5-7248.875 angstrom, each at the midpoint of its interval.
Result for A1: 0.11 mag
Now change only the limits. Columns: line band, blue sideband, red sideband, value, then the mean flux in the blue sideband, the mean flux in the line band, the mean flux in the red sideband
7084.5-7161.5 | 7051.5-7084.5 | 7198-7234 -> 0.09 mag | 2.06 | 1.86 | 1.92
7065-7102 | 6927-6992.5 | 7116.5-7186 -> -0.06 mag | 2.08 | 2.06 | 1.86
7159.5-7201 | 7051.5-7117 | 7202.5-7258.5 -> 0.05 mag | 1.97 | 1.87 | 1.95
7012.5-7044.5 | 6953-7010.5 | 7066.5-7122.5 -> -0.09 mag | 2.12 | 2.21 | 1.93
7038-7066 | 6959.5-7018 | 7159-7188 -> -0.05 mag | 2.13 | 2.15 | 1.91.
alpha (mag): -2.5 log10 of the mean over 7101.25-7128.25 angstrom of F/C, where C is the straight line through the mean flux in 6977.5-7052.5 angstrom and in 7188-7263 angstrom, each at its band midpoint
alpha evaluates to 0.16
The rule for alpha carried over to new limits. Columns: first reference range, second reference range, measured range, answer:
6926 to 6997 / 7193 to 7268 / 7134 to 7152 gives 0.07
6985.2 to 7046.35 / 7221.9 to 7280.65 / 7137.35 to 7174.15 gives 0.03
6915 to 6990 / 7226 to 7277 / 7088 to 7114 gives 0.07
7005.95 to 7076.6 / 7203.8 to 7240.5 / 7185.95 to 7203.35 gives 0.10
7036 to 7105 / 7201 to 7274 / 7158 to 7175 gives 0.01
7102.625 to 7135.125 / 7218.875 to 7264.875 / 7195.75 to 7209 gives 0.03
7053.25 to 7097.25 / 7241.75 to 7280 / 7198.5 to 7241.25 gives -0.07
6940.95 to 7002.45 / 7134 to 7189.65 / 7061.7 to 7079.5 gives -0.03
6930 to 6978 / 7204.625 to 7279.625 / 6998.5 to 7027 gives -0.06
